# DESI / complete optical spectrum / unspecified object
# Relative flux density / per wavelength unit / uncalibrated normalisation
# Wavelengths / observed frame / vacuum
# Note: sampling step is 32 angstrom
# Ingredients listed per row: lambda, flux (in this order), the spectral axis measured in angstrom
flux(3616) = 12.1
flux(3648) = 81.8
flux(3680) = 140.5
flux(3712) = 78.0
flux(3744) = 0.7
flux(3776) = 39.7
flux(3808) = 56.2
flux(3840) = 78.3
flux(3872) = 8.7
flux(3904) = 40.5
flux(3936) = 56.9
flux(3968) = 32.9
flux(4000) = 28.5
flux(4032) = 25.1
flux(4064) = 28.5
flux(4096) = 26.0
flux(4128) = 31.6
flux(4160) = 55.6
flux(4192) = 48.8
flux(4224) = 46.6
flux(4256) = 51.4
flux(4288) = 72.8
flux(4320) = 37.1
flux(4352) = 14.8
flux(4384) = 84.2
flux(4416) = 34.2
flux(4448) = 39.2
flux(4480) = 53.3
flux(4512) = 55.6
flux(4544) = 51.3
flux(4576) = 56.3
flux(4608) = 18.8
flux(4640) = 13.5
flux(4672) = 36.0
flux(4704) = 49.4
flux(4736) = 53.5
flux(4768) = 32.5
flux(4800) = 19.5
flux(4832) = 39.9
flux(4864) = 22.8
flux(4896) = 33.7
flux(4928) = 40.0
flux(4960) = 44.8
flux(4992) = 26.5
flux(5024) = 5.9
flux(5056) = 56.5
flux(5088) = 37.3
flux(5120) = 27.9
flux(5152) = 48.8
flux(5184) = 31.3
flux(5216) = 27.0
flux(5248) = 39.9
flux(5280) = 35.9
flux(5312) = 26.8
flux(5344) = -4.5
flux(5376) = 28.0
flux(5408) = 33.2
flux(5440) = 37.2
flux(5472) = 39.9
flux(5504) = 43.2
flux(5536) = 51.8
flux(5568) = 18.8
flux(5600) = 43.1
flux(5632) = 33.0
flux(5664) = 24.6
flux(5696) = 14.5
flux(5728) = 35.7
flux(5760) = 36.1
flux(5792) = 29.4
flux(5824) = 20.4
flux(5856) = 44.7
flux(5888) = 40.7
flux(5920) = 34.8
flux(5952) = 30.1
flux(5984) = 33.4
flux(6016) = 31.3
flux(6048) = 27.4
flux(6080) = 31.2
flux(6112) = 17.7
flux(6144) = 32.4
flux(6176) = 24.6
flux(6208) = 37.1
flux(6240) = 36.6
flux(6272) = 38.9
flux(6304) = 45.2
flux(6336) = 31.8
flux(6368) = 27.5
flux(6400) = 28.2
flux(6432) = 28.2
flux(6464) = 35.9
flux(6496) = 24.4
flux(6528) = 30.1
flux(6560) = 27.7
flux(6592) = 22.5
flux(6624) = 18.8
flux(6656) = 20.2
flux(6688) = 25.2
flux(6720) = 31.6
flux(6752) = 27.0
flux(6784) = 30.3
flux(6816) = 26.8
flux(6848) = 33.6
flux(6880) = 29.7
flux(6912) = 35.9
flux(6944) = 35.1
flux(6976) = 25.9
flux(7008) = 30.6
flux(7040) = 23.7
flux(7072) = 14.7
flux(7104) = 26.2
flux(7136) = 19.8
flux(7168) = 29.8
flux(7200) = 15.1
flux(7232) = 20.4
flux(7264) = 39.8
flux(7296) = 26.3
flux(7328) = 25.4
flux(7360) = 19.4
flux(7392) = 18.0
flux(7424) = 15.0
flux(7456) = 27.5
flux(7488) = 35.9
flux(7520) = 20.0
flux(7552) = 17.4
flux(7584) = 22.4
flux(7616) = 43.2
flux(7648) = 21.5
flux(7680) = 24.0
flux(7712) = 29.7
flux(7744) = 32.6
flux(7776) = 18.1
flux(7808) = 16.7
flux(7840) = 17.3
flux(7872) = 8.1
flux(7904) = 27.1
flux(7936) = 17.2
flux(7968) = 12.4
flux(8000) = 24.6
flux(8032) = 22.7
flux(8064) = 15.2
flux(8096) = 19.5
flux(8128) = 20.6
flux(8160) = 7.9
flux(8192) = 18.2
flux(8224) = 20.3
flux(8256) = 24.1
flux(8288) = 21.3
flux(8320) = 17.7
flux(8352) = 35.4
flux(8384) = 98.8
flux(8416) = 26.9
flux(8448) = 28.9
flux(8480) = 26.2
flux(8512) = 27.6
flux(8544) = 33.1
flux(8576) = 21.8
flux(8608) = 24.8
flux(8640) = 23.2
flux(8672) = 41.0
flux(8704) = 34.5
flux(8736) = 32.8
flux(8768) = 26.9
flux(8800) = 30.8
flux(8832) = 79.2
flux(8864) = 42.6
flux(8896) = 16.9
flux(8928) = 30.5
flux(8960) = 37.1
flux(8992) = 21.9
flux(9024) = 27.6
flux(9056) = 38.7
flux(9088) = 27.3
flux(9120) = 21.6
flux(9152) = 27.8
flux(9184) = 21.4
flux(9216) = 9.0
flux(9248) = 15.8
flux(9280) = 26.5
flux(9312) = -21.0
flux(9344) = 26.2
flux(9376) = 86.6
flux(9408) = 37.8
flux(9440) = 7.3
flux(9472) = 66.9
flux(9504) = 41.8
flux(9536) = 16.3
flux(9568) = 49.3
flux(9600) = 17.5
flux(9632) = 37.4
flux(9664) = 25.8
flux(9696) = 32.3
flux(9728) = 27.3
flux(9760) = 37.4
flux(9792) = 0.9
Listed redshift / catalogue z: 1.247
